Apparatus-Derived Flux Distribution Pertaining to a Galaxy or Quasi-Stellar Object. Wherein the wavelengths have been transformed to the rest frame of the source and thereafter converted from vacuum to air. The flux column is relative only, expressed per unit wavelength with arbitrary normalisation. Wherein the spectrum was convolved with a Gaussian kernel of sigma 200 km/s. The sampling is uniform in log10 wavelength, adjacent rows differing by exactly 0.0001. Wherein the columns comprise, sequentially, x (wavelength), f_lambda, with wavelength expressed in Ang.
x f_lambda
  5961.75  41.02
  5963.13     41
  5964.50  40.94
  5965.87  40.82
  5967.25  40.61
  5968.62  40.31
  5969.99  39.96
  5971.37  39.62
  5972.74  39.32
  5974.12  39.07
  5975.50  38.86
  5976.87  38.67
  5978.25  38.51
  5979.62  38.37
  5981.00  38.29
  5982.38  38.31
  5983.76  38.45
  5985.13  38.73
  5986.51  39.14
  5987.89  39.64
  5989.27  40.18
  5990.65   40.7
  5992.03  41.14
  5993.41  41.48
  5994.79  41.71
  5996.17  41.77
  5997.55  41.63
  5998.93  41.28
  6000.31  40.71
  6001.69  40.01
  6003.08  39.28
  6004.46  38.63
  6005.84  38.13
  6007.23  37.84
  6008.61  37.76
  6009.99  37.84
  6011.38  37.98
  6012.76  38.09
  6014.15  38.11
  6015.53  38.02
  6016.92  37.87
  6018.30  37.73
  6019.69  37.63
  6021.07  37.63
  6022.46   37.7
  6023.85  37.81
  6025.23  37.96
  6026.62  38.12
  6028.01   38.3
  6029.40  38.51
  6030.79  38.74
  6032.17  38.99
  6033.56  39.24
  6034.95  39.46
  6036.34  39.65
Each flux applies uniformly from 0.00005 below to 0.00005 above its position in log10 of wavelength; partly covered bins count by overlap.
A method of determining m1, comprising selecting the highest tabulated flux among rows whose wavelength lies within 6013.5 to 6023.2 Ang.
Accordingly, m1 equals 38.11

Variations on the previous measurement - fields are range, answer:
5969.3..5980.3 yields 39.96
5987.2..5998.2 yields 41.77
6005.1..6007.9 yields 38.13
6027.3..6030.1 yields 38.51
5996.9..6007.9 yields 41.63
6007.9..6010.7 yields 37.84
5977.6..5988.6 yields 39.64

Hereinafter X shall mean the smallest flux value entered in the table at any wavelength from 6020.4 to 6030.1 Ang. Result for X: 37.63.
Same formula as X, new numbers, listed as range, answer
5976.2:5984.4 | 38.29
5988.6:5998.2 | 40.18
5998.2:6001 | 40.71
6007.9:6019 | 37.73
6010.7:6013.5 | 37.98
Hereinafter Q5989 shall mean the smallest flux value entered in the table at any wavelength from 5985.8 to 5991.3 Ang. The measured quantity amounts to 39.14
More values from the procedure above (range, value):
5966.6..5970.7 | 39.96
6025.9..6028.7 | 38.12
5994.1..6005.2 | 38.63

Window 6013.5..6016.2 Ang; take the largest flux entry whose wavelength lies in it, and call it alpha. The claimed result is 38.11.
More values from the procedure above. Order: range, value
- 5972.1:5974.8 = 39.32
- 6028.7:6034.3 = 39.24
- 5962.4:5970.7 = 41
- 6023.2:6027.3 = 38.12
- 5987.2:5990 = 40.18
